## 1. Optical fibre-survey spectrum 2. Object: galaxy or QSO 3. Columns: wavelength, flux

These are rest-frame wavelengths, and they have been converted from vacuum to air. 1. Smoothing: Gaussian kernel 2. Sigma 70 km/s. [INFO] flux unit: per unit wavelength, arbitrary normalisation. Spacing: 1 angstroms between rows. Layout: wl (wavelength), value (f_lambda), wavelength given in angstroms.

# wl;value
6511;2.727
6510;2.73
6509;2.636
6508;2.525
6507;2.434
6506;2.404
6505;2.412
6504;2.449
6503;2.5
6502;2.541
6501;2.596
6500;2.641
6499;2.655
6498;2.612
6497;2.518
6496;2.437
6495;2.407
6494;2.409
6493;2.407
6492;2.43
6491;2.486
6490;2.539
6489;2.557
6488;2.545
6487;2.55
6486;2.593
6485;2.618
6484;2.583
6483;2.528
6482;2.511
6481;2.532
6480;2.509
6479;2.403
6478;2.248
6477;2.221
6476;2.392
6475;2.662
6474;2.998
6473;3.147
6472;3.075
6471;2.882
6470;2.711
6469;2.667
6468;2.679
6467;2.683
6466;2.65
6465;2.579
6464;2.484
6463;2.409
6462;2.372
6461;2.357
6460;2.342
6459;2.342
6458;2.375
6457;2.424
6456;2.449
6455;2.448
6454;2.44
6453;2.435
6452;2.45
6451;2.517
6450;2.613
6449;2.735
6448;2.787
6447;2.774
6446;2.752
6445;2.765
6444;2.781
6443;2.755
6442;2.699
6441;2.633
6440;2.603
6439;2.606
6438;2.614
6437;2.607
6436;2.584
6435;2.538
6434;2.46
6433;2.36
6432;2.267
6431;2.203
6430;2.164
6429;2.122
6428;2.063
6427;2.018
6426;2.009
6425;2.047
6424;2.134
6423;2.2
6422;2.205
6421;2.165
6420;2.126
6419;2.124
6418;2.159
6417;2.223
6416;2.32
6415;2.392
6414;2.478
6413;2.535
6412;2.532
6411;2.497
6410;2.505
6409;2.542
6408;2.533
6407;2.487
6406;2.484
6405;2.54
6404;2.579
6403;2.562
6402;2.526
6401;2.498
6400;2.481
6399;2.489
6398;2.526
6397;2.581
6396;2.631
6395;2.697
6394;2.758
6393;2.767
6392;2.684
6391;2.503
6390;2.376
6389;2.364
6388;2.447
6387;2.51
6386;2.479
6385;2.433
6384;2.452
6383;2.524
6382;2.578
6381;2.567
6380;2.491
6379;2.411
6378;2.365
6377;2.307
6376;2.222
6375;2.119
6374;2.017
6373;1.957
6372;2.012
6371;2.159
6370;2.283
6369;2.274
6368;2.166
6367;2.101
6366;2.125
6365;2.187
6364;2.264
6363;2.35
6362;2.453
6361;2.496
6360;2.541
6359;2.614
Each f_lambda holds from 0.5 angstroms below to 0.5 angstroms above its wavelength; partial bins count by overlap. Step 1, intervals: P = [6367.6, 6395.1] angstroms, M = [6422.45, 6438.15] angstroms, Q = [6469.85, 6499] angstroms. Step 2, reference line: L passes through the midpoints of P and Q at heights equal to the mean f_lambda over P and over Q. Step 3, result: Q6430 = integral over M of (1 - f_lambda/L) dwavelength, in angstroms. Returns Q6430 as 1.32 angstroms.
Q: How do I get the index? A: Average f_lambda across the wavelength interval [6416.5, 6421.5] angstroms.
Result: 2.16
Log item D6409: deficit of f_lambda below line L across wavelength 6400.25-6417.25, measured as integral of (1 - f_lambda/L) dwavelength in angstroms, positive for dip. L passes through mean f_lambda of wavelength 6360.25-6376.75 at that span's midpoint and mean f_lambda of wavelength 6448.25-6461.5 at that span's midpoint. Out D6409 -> -1.2 angstroms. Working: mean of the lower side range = 2.21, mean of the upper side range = 2.46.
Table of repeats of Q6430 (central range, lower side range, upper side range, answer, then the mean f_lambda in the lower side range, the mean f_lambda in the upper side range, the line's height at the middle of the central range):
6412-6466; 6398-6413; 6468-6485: 3.2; 2.52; 2.63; 2.57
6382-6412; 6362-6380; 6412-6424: -3.9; 2.21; 2.27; 2.24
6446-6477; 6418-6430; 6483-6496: -3.3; 2.11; 2.51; 2.34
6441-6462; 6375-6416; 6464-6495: 0.0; 2.5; 2.59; 2.56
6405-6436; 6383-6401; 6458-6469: 2.6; 2.54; 2.49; 2.52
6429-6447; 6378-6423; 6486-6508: -0.5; 2.47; 2.5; 2.48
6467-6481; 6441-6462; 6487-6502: -0.7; 2.56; 2.52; 2.54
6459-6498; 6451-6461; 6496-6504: -1.0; 2.41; 2.56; 2.49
